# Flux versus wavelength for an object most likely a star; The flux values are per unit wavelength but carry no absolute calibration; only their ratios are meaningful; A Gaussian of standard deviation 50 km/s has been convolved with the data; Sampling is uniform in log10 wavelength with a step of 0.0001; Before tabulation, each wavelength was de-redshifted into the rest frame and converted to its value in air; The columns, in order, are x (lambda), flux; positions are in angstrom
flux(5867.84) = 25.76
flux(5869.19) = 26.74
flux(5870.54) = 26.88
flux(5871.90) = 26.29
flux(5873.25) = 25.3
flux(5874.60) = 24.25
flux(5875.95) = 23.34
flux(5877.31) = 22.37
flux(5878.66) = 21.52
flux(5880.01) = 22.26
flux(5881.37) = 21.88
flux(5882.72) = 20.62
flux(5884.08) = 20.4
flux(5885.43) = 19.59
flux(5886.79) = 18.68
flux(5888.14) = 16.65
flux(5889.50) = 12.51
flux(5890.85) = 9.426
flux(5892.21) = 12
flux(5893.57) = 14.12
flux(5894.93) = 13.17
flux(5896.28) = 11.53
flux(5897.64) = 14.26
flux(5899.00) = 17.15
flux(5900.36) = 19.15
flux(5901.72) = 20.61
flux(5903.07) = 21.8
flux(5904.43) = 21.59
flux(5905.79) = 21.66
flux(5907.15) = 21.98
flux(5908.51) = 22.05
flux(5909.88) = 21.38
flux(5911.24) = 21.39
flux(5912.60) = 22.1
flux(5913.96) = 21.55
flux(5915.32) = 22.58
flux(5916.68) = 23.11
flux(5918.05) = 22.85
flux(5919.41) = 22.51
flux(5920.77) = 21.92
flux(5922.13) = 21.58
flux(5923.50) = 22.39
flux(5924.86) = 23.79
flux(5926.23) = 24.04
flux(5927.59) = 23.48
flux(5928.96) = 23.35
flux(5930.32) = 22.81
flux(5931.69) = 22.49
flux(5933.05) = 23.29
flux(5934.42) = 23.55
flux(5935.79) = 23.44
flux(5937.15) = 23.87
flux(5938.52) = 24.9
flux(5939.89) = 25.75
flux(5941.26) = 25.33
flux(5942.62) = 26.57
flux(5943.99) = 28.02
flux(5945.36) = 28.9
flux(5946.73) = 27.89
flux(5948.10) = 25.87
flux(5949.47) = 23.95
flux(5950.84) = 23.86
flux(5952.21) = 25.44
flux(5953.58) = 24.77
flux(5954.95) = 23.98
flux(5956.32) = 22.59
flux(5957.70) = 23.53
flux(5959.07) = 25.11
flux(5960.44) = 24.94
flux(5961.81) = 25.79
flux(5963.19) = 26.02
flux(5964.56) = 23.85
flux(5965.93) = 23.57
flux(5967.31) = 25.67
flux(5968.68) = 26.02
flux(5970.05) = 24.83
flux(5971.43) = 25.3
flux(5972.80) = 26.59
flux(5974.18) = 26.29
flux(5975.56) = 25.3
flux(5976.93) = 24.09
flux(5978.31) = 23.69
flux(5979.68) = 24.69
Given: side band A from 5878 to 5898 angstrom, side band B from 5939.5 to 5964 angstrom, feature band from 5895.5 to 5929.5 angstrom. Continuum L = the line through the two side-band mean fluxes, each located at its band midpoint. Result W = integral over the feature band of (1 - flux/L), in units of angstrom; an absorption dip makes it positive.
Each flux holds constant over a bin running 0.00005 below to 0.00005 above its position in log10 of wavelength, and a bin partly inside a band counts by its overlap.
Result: -1.88 angstrom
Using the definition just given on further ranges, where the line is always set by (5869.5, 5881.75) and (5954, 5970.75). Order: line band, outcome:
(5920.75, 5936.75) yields 0.9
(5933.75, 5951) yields -0.8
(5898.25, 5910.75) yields 1.7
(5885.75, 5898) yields 5.2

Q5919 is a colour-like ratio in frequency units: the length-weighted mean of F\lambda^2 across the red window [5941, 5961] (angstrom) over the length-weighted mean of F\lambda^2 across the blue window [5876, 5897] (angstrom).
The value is 1.5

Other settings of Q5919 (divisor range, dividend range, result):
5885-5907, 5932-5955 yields 1.55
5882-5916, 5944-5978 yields 1.40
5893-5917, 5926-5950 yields 1.29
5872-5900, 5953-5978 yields 1.40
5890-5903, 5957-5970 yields 1.71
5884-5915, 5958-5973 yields 1.43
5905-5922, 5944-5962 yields 1.16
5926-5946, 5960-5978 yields 1.03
